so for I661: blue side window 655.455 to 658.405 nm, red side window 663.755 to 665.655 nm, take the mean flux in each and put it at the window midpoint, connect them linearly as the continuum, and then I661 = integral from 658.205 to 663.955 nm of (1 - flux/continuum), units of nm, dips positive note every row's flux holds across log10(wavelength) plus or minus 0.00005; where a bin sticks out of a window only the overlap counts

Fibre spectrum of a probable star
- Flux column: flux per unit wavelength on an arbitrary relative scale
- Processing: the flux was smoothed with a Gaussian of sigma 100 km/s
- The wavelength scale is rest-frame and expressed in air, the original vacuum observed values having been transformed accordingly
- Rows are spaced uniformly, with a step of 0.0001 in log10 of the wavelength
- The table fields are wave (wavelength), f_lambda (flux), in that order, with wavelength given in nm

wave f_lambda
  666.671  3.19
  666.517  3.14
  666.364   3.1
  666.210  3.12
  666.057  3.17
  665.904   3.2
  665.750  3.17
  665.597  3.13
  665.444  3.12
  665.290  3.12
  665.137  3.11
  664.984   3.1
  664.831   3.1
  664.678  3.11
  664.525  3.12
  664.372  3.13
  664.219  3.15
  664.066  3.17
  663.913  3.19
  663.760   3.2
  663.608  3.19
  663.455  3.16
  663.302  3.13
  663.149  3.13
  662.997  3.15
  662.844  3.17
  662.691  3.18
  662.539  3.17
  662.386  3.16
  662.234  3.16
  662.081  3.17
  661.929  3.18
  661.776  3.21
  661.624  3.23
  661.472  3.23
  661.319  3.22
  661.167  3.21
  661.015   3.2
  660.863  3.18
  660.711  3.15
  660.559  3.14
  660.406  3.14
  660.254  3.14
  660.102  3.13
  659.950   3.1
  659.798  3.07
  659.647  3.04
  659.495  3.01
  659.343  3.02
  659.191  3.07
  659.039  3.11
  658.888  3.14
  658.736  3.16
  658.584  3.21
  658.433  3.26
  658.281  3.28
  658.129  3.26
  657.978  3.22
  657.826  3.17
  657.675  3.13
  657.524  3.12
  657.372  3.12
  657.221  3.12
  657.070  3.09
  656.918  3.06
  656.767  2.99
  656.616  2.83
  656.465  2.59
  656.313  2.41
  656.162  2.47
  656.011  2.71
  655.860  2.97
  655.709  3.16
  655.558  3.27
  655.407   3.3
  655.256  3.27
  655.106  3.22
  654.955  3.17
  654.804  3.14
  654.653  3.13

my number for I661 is -0.16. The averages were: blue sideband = 3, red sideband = 3.13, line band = 3.16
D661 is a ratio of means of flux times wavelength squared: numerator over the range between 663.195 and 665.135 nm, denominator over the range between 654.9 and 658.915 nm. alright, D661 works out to 1.0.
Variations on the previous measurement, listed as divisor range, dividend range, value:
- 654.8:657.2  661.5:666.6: 1.09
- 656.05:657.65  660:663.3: 1.12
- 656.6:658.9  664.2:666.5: 1.02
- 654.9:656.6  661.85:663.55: 1.09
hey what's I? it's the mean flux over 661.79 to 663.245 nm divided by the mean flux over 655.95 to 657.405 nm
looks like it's 1.12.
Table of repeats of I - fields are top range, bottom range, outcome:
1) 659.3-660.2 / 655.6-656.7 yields 1.11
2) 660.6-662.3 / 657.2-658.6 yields 1.00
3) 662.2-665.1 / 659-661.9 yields 1.00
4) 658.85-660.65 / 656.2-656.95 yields 1.13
